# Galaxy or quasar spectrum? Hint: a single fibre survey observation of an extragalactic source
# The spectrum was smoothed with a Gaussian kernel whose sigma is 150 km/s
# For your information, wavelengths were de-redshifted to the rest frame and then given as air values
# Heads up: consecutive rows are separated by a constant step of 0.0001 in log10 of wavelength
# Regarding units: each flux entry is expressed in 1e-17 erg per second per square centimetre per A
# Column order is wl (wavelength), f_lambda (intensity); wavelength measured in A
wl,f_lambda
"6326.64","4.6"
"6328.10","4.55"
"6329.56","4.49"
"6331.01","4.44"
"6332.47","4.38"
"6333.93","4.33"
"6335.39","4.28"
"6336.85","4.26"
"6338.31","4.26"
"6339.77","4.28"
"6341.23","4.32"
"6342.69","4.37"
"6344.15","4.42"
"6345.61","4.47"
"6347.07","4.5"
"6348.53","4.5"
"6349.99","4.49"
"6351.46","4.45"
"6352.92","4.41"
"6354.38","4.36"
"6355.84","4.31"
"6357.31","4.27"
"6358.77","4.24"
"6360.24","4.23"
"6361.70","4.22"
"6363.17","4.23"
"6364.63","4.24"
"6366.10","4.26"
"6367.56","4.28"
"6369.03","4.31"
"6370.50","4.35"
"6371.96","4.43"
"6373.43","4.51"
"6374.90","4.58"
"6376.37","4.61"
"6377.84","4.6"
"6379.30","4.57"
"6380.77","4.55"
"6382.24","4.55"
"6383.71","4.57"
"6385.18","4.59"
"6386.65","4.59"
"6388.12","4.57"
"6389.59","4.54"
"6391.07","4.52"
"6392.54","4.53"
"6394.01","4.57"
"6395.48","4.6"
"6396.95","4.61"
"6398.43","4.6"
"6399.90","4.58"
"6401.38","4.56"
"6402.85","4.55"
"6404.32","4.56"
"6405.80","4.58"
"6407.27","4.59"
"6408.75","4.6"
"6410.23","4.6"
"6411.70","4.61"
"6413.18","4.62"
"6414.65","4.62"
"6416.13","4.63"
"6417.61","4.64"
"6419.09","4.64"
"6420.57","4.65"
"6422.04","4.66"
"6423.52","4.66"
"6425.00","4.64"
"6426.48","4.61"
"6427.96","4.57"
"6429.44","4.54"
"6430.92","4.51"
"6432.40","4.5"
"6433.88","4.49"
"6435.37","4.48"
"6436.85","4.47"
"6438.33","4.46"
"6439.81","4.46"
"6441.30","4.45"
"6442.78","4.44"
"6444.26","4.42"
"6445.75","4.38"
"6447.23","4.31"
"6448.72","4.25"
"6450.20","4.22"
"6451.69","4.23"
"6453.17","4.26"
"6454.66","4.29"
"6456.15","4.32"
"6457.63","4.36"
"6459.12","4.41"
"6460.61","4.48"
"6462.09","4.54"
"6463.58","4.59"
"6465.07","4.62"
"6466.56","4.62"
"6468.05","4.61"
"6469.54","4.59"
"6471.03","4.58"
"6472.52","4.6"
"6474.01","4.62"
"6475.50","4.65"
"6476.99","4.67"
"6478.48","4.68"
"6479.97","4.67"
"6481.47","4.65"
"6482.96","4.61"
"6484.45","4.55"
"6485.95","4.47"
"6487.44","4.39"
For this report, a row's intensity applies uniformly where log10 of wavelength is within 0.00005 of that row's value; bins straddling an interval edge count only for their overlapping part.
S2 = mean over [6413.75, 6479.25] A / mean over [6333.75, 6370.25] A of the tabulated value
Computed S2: 1.04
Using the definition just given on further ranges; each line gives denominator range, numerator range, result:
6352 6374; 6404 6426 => 1.07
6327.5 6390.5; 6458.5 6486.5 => 1.04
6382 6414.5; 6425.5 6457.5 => 0.96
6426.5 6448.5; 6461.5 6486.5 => 1.03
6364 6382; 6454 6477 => 1.02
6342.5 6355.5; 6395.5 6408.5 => 1.03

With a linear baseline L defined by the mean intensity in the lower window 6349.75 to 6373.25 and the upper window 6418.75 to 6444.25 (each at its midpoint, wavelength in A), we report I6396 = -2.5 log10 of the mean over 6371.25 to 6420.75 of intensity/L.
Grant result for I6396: -0.04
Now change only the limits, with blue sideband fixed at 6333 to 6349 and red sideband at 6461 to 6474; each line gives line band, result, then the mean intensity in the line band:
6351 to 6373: 0.023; 4.31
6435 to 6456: 0.046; 4.36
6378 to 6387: -0.033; 4.57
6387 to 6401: -0.026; 4.57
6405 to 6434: -0.023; 4.6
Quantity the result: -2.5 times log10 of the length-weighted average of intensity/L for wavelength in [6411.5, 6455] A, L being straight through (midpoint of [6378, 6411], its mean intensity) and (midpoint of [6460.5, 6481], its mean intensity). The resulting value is 0.02 mag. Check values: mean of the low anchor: 4.57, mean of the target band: 4.49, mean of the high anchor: 4.61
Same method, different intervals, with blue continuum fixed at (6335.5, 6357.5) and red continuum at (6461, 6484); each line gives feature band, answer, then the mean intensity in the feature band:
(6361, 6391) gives -0.006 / 4.46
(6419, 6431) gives -0.021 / 4.61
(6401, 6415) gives -0.023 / 4.59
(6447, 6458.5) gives 0.074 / 4.28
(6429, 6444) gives 0.017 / 4.48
